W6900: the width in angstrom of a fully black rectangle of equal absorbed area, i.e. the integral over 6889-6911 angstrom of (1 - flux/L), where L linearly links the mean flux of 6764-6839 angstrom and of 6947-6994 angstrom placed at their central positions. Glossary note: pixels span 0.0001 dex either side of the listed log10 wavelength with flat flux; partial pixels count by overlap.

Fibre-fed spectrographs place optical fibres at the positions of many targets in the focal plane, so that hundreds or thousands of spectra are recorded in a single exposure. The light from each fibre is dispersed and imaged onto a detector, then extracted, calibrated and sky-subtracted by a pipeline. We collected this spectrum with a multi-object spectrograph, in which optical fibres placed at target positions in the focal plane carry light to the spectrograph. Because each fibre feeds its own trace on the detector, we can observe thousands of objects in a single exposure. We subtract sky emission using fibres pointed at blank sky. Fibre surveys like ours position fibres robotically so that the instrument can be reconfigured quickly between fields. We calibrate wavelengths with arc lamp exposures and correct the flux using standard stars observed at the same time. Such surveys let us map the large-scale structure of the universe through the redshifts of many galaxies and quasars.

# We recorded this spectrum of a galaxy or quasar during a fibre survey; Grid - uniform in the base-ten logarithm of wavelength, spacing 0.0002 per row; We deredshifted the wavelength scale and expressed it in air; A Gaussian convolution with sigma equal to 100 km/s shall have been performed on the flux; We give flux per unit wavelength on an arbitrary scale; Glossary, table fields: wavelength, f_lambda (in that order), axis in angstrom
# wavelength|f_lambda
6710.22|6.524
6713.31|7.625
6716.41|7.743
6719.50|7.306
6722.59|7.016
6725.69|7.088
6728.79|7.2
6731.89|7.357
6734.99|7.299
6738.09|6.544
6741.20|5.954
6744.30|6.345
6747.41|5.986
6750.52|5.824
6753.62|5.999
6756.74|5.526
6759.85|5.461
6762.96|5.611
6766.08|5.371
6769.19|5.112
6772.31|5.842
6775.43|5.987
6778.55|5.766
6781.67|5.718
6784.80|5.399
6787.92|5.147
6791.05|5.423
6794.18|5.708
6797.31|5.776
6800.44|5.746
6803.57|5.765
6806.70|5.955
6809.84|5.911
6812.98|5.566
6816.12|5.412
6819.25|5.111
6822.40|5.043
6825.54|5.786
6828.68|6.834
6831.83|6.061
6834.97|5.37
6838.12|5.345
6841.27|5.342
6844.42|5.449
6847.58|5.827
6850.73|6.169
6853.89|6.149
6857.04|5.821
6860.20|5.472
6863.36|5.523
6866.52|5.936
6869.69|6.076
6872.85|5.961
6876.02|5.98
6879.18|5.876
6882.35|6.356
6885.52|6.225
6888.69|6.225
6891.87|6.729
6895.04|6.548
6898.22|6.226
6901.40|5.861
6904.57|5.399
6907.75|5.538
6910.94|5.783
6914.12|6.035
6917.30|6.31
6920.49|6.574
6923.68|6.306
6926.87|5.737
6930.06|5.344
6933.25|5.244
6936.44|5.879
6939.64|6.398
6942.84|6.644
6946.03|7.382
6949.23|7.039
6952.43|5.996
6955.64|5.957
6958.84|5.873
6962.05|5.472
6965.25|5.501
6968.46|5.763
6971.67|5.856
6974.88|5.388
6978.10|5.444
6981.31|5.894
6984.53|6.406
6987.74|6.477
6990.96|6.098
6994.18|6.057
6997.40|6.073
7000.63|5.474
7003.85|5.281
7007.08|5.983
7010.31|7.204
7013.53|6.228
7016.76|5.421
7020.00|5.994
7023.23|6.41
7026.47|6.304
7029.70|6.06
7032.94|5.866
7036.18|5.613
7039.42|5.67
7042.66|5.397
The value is -0.8 angstrom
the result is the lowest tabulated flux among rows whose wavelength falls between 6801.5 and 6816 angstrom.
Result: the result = 5.566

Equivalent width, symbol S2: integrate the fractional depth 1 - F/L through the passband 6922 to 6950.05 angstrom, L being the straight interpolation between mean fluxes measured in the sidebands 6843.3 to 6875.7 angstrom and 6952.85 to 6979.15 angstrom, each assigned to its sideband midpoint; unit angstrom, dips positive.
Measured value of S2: -2.3 angstrom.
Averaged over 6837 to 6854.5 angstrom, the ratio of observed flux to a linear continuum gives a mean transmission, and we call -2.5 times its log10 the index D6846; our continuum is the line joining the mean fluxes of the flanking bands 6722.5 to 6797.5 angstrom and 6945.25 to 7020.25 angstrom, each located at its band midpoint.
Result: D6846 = 0.06 mag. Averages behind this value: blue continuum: 6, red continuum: 6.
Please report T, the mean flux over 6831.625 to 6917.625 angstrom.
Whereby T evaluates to 5.91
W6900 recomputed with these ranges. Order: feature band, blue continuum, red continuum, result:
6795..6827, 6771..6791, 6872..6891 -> 0.9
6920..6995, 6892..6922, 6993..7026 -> 0.3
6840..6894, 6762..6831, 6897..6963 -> -0.9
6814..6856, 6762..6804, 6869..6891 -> 1.4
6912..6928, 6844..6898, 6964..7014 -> -0.5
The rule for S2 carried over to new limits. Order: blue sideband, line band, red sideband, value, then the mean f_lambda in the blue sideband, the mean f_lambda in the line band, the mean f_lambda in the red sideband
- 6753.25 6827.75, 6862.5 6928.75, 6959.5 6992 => -3.87 angstrom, 5.59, 6.06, 5.83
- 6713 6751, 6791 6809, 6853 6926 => 2.07 angstrom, 6.87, 5.76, 6.04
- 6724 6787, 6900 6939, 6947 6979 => 0.39 angstrom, 6.06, 5.85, 5.87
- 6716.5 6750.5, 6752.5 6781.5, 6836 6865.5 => 3.81 angstrom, 6.8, 5.63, 5.68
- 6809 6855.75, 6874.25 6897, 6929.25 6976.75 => -1.76 angstrom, 5.69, 6.27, 5.99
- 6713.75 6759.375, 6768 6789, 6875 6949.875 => 3.04 angstrom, 6.65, 5.58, 6.14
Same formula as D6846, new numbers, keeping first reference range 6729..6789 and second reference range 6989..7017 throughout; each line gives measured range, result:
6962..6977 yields 0.07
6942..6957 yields -0.11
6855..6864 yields 0.06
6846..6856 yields -0.01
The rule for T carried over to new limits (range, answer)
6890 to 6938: 5.97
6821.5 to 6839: 5.78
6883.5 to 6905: 6.22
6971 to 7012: 5.98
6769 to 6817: 5.66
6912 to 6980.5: 6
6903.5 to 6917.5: 5.78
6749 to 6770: 5.58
